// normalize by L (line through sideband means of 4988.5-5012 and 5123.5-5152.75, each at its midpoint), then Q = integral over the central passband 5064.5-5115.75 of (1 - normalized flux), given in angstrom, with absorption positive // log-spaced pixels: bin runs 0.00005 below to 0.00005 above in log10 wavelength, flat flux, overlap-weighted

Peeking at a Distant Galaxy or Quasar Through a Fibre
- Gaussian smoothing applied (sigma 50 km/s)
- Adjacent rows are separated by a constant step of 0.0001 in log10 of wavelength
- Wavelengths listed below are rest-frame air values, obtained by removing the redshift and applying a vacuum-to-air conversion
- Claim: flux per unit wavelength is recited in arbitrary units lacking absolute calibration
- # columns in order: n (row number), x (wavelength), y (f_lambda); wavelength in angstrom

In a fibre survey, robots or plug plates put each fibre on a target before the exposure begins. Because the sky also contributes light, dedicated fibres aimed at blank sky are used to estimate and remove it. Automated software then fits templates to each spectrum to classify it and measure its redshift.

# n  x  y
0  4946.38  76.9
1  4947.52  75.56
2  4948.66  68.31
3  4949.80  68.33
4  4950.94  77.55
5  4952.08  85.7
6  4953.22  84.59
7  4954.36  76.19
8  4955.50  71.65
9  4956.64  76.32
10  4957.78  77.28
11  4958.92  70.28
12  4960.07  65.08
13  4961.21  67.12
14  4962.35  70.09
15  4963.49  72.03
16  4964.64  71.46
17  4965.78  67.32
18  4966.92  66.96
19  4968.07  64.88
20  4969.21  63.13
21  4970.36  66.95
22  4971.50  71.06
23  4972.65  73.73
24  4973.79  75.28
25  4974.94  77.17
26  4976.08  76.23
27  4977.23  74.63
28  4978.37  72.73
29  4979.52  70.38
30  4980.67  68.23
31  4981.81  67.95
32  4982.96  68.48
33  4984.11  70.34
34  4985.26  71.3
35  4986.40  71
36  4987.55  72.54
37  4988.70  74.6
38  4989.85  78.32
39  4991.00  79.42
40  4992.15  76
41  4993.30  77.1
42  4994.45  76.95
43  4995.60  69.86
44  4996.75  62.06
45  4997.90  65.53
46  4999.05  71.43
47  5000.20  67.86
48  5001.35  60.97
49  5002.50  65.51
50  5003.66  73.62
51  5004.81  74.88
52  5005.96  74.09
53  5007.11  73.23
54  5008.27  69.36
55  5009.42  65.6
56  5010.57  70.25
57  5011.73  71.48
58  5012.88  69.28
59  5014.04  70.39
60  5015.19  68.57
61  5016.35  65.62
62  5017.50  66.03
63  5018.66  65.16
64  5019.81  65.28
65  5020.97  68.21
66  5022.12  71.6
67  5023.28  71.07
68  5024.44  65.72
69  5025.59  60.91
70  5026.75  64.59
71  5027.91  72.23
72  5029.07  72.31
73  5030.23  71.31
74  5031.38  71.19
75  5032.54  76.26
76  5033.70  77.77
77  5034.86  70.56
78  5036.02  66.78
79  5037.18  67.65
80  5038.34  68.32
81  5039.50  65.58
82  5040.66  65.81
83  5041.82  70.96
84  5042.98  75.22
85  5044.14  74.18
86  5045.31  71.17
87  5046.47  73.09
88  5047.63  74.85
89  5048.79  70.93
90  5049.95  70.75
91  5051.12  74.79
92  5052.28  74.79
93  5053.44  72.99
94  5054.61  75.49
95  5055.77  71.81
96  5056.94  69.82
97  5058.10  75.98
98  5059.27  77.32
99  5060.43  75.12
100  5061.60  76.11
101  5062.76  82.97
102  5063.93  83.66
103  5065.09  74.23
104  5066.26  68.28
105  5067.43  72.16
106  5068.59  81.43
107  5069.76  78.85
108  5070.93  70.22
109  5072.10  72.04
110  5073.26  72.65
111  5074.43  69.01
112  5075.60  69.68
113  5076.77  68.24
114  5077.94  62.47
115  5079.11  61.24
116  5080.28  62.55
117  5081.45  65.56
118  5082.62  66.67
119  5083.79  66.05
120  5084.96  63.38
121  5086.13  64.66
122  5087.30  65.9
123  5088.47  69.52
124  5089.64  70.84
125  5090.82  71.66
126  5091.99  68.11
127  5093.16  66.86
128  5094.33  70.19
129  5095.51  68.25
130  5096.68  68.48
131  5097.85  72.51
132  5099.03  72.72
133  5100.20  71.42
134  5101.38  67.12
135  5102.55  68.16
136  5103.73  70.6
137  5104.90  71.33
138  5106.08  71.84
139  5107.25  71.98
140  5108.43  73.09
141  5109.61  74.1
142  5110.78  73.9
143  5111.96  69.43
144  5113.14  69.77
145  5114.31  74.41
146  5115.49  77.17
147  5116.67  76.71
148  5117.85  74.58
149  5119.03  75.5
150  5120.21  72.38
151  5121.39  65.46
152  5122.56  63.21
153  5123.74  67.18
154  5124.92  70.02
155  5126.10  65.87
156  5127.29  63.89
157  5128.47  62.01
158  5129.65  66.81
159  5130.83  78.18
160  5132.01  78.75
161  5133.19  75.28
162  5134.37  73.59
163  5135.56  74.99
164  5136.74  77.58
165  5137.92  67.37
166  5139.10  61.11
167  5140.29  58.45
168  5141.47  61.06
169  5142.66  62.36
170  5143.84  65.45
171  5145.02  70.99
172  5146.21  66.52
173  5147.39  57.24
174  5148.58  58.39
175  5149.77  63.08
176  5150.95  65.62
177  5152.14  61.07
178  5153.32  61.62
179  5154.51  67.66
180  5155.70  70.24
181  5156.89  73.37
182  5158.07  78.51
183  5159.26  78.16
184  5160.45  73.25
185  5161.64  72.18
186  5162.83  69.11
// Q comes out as -1.1 angstrom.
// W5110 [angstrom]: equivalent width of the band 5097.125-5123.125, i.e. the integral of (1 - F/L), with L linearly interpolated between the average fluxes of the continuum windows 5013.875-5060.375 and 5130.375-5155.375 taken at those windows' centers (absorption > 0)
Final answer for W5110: -1.4 angstrom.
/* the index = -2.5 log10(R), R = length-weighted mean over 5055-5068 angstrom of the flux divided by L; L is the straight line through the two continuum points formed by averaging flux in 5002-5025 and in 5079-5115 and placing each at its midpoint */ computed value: -0.09 mag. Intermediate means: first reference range 69.2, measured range 75.2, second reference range 69.2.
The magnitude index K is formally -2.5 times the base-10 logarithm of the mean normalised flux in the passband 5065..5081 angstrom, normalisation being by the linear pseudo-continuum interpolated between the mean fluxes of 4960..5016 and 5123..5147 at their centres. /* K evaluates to -0.01 mag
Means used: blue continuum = 70.7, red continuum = 68.2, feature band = 70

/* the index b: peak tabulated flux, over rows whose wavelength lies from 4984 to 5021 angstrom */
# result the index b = 79.42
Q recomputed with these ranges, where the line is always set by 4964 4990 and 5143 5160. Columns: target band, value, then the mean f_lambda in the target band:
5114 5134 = -1.00 angstrom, 71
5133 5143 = -0.08 angstrom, 67.8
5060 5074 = -1.35 angstrom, 75.6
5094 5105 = -0.30 angstrom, 70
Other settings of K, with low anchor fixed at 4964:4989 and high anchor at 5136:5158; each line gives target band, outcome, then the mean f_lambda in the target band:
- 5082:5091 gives 0.00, 67.1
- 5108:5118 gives -0.11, 73.6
